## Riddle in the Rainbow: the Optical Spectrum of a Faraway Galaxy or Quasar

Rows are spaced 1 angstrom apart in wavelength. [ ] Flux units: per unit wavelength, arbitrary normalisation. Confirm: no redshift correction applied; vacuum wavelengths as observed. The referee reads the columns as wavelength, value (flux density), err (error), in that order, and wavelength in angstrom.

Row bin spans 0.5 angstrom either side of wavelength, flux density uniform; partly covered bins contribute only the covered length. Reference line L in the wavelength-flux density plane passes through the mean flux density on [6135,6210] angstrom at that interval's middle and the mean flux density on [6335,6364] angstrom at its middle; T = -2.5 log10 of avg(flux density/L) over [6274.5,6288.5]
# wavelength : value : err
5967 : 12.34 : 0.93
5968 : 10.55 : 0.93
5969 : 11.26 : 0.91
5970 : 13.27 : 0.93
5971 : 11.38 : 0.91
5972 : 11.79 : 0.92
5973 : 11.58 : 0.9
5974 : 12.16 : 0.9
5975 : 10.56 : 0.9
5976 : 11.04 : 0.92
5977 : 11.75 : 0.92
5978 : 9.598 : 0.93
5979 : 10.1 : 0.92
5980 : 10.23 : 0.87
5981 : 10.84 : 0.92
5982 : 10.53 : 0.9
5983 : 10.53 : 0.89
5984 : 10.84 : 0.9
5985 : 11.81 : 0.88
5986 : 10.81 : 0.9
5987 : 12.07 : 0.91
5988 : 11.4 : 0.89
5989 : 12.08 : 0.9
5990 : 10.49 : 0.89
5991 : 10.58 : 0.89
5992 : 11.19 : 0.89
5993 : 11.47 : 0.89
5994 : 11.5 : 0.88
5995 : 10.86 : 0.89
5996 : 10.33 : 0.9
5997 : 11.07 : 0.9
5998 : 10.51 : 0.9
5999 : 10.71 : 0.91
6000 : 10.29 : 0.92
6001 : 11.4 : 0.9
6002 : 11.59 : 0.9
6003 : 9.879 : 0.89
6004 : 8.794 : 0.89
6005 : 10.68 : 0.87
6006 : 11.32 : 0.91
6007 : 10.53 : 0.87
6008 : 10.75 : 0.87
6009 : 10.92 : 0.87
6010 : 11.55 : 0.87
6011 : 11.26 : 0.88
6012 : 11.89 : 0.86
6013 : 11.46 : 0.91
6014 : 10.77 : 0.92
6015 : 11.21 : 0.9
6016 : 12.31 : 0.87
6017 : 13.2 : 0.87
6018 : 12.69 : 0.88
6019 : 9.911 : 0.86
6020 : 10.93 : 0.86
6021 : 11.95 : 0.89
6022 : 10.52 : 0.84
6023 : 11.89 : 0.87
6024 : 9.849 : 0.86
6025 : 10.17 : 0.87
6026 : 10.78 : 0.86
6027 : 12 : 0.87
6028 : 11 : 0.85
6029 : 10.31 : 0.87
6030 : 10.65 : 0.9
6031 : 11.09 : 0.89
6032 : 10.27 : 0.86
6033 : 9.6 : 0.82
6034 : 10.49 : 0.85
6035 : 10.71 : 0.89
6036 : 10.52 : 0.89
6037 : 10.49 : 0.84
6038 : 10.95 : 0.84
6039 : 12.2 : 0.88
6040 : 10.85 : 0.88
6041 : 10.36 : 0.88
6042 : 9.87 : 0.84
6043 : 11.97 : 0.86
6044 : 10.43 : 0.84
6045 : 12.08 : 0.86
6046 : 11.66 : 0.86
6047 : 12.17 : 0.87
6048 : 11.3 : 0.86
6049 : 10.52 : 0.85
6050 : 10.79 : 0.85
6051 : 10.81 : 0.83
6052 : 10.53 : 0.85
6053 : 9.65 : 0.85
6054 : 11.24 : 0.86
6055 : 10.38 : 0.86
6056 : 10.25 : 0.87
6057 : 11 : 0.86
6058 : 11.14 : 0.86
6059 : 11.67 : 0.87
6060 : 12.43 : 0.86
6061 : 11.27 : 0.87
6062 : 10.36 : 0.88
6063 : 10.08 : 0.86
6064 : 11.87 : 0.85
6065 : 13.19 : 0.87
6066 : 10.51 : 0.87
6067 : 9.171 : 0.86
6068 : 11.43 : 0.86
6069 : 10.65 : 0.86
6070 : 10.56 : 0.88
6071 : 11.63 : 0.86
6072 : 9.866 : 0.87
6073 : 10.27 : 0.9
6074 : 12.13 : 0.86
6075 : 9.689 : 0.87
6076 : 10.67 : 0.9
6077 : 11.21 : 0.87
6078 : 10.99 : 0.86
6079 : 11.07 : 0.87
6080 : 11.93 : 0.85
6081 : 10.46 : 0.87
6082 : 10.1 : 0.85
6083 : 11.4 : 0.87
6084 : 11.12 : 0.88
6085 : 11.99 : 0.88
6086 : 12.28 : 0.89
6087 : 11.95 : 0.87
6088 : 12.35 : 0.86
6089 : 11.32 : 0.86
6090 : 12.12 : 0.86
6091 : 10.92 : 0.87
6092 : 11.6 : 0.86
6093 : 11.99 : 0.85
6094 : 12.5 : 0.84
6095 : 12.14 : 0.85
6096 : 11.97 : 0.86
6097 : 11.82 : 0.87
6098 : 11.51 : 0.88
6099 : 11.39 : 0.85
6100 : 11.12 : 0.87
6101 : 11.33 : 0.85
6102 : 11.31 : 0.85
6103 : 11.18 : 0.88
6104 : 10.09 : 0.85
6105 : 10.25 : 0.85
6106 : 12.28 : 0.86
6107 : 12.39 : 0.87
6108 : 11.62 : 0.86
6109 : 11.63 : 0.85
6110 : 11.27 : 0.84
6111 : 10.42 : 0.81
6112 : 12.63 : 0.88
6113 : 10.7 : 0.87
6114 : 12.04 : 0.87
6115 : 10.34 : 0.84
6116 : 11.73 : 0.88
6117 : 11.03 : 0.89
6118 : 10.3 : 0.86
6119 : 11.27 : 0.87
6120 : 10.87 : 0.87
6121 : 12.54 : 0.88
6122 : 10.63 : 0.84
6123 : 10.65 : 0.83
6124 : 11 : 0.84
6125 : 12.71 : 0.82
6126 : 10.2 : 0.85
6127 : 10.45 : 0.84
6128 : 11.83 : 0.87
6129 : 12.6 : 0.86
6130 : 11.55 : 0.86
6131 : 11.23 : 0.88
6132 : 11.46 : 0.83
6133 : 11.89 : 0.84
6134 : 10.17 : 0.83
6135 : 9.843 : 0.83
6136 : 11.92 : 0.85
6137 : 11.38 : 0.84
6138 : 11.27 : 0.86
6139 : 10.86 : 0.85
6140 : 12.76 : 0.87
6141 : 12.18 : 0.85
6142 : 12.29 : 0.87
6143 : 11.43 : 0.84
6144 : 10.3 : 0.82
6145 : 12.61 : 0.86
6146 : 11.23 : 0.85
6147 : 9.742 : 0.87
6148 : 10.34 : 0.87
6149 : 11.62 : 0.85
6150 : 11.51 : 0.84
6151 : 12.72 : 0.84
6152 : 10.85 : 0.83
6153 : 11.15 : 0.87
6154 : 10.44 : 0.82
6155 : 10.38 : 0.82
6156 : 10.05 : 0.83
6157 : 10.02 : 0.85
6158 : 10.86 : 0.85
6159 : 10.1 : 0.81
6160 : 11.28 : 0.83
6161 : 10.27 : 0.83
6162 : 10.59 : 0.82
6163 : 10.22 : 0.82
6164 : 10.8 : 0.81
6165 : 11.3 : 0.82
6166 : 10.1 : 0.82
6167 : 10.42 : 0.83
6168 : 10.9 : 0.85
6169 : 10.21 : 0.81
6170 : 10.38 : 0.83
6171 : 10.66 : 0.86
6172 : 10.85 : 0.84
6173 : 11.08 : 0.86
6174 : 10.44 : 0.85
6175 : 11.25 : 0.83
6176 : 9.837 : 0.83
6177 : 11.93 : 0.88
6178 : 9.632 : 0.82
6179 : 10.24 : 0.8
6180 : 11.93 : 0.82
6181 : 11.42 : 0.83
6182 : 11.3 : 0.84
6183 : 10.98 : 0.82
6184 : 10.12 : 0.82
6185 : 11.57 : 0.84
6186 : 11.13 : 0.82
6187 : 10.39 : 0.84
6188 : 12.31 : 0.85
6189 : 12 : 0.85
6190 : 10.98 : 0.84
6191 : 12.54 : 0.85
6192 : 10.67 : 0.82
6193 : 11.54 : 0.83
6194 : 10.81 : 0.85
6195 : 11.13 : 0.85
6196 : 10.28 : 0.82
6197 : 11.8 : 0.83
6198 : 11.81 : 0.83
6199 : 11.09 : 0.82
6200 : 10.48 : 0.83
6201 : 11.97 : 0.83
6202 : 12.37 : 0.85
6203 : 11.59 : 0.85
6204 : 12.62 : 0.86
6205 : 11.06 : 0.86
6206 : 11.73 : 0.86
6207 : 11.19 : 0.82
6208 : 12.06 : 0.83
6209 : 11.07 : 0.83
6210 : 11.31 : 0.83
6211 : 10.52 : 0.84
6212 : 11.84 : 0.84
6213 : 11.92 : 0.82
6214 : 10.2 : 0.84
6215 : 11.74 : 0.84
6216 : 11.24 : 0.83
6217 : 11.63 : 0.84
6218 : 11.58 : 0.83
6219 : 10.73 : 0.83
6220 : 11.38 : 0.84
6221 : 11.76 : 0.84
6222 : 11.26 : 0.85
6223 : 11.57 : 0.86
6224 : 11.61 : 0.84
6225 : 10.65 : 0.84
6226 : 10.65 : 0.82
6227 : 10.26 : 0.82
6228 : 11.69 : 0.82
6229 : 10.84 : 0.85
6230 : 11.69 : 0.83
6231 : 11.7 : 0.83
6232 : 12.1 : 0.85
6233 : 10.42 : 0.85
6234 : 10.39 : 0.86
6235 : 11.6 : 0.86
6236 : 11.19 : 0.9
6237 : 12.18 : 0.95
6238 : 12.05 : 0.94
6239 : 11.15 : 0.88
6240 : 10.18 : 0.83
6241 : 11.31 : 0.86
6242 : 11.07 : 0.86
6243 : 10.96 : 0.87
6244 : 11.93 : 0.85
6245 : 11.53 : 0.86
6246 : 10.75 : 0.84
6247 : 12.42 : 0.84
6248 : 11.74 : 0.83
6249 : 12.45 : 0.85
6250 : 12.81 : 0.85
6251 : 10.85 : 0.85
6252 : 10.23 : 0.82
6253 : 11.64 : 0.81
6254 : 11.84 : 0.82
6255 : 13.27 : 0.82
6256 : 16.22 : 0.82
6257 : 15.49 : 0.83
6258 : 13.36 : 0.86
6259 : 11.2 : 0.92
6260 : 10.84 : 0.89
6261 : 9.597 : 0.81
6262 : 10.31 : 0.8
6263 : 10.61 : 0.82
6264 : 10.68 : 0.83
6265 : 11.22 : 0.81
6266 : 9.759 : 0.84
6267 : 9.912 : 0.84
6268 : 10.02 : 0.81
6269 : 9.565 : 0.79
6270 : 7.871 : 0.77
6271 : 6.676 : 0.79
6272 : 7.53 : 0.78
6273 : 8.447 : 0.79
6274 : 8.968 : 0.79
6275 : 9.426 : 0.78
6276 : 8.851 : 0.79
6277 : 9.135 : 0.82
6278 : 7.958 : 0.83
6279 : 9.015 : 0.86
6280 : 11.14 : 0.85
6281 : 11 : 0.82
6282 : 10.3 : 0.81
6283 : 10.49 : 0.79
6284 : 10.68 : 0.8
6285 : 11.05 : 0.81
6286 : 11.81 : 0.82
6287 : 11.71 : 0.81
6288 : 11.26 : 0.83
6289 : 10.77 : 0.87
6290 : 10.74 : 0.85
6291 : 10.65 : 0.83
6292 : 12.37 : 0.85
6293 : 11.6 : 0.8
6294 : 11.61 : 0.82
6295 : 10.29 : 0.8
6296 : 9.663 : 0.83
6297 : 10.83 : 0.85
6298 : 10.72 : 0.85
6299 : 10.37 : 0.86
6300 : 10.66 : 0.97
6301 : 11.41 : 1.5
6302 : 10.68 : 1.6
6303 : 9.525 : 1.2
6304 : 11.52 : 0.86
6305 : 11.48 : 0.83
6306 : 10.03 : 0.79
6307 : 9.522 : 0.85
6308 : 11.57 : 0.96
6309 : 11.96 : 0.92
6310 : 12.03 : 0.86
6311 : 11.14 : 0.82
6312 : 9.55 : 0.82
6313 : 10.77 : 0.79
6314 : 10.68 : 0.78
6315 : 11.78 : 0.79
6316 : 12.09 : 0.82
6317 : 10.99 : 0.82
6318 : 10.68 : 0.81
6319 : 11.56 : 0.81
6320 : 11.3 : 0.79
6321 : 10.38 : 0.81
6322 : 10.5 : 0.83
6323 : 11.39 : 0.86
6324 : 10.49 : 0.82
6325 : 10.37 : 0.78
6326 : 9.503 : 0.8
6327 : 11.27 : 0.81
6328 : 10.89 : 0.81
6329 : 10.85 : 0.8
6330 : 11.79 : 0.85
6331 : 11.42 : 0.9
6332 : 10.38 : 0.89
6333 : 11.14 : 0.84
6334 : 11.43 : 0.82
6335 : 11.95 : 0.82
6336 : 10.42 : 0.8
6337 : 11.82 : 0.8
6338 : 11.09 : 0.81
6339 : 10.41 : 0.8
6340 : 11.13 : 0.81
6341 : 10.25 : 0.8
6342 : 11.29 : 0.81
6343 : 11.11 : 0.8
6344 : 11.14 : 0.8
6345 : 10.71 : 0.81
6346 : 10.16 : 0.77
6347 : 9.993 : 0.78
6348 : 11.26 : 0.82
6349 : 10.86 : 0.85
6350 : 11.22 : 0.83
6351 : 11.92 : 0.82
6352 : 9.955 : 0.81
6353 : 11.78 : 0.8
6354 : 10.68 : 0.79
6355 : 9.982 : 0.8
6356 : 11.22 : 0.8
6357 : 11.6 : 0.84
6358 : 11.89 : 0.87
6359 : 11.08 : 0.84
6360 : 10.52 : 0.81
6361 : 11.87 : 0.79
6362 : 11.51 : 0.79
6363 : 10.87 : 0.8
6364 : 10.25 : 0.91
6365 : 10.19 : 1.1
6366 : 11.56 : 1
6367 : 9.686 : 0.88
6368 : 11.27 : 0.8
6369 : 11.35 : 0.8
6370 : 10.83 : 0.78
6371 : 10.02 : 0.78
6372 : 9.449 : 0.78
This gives 0.08 mag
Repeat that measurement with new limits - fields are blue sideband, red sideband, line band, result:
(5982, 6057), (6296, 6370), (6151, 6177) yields 0.03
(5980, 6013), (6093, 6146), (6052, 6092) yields 0.01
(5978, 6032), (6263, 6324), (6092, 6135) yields -0.06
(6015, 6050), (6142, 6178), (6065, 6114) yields -0.04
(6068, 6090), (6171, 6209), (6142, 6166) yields 0.03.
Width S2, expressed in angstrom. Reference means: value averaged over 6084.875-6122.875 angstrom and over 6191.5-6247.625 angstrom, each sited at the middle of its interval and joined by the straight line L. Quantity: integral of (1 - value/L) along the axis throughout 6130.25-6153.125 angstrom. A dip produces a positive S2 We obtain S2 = 0.2 angstrom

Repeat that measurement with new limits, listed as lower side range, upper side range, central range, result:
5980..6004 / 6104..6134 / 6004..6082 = 0.7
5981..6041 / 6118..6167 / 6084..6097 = -1.0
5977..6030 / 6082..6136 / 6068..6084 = 0.6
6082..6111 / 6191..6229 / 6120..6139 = 0.4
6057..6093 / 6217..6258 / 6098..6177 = 1.9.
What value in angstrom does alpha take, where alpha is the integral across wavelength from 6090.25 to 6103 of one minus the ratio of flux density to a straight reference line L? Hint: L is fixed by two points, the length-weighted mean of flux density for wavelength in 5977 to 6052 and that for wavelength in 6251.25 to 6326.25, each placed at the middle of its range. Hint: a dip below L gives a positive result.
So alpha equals -0.87 angstrom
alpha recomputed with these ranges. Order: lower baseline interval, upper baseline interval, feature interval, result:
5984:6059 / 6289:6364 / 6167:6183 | 0.3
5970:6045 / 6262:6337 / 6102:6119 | -0.6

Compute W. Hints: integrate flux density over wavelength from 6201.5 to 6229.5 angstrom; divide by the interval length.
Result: 11.4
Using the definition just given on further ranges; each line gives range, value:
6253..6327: 10.7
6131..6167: 11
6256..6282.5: 10.1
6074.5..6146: 11.4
